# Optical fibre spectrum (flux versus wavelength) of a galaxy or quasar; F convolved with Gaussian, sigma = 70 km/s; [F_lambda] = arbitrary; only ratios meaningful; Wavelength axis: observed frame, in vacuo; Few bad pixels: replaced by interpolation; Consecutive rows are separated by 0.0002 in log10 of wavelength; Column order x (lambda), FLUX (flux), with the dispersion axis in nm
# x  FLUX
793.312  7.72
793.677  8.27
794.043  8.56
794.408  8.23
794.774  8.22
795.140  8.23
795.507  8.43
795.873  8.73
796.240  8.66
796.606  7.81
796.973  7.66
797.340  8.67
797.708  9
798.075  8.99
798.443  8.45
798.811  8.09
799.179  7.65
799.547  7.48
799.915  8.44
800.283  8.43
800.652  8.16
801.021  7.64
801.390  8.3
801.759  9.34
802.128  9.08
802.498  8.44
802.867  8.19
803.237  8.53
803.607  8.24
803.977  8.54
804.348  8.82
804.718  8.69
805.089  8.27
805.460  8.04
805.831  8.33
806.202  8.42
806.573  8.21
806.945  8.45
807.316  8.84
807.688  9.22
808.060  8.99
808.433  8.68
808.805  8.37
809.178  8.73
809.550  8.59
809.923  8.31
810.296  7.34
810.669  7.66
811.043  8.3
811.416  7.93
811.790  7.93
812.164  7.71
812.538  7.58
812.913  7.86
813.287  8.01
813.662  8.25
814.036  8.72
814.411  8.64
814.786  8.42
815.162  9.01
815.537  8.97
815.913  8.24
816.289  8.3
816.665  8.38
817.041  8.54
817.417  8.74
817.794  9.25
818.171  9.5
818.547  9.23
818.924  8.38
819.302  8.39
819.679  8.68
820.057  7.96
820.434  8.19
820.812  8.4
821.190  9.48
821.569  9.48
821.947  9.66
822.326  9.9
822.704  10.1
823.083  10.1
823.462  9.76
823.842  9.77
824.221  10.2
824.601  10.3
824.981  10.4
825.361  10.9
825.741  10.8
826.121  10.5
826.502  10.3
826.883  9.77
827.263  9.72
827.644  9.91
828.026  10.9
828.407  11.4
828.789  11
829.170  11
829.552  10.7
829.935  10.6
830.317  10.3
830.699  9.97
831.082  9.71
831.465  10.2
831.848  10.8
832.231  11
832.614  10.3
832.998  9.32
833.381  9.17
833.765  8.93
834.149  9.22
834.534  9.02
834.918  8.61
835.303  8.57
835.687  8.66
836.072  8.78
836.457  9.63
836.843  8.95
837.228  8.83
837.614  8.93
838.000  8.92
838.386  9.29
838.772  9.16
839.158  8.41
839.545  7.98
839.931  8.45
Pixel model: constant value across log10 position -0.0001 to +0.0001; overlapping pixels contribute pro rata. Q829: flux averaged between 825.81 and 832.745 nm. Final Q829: 10.5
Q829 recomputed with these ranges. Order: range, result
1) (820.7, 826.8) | 10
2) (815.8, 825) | 9.16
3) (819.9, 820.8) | 8.15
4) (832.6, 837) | 9.05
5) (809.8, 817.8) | 8.26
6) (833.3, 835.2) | 8.96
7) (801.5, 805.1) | 8.62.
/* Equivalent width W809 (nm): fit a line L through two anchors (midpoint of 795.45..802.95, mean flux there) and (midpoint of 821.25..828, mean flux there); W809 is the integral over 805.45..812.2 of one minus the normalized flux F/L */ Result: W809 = 0.51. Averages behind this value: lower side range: 8.37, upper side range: 10.1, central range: 8.34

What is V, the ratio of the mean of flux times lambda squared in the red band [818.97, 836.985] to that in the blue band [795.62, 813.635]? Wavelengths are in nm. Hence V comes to 1.2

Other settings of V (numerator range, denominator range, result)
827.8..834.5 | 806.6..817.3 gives 1.28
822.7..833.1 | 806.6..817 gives 1.29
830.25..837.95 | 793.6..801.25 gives 1.25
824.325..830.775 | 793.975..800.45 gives 1.36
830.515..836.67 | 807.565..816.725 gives 1.20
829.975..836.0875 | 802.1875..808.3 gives 1.20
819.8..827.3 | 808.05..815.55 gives 1.22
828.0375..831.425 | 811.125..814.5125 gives 1.37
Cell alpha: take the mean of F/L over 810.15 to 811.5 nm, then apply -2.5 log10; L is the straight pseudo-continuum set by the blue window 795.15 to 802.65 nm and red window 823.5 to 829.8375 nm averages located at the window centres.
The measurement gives 0.19 mag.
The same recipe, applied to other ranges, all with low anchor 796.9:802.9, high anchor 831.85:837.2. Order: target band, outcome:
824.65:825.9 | -0.178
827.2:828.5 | -0.153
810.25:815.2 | 0.080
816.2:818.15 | 0.012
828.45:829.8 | -0.195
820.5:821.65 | -0.006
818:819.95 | 0.010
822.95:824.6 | -0.113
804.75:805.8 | 0.033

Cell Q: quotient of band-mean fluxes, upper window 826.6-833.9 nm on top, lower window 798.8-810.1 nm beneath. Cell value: 1.22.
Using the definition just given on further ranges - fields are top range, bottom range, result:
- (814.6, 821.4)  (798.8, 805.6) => 1.04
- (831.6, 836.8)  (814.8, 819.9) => 1.08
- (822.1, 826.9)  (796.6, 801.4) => 1.25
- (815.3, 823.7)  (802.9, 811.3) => 1.07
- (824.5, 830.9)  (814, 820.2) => 1.21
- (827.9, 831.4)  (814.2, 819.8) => 1.22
